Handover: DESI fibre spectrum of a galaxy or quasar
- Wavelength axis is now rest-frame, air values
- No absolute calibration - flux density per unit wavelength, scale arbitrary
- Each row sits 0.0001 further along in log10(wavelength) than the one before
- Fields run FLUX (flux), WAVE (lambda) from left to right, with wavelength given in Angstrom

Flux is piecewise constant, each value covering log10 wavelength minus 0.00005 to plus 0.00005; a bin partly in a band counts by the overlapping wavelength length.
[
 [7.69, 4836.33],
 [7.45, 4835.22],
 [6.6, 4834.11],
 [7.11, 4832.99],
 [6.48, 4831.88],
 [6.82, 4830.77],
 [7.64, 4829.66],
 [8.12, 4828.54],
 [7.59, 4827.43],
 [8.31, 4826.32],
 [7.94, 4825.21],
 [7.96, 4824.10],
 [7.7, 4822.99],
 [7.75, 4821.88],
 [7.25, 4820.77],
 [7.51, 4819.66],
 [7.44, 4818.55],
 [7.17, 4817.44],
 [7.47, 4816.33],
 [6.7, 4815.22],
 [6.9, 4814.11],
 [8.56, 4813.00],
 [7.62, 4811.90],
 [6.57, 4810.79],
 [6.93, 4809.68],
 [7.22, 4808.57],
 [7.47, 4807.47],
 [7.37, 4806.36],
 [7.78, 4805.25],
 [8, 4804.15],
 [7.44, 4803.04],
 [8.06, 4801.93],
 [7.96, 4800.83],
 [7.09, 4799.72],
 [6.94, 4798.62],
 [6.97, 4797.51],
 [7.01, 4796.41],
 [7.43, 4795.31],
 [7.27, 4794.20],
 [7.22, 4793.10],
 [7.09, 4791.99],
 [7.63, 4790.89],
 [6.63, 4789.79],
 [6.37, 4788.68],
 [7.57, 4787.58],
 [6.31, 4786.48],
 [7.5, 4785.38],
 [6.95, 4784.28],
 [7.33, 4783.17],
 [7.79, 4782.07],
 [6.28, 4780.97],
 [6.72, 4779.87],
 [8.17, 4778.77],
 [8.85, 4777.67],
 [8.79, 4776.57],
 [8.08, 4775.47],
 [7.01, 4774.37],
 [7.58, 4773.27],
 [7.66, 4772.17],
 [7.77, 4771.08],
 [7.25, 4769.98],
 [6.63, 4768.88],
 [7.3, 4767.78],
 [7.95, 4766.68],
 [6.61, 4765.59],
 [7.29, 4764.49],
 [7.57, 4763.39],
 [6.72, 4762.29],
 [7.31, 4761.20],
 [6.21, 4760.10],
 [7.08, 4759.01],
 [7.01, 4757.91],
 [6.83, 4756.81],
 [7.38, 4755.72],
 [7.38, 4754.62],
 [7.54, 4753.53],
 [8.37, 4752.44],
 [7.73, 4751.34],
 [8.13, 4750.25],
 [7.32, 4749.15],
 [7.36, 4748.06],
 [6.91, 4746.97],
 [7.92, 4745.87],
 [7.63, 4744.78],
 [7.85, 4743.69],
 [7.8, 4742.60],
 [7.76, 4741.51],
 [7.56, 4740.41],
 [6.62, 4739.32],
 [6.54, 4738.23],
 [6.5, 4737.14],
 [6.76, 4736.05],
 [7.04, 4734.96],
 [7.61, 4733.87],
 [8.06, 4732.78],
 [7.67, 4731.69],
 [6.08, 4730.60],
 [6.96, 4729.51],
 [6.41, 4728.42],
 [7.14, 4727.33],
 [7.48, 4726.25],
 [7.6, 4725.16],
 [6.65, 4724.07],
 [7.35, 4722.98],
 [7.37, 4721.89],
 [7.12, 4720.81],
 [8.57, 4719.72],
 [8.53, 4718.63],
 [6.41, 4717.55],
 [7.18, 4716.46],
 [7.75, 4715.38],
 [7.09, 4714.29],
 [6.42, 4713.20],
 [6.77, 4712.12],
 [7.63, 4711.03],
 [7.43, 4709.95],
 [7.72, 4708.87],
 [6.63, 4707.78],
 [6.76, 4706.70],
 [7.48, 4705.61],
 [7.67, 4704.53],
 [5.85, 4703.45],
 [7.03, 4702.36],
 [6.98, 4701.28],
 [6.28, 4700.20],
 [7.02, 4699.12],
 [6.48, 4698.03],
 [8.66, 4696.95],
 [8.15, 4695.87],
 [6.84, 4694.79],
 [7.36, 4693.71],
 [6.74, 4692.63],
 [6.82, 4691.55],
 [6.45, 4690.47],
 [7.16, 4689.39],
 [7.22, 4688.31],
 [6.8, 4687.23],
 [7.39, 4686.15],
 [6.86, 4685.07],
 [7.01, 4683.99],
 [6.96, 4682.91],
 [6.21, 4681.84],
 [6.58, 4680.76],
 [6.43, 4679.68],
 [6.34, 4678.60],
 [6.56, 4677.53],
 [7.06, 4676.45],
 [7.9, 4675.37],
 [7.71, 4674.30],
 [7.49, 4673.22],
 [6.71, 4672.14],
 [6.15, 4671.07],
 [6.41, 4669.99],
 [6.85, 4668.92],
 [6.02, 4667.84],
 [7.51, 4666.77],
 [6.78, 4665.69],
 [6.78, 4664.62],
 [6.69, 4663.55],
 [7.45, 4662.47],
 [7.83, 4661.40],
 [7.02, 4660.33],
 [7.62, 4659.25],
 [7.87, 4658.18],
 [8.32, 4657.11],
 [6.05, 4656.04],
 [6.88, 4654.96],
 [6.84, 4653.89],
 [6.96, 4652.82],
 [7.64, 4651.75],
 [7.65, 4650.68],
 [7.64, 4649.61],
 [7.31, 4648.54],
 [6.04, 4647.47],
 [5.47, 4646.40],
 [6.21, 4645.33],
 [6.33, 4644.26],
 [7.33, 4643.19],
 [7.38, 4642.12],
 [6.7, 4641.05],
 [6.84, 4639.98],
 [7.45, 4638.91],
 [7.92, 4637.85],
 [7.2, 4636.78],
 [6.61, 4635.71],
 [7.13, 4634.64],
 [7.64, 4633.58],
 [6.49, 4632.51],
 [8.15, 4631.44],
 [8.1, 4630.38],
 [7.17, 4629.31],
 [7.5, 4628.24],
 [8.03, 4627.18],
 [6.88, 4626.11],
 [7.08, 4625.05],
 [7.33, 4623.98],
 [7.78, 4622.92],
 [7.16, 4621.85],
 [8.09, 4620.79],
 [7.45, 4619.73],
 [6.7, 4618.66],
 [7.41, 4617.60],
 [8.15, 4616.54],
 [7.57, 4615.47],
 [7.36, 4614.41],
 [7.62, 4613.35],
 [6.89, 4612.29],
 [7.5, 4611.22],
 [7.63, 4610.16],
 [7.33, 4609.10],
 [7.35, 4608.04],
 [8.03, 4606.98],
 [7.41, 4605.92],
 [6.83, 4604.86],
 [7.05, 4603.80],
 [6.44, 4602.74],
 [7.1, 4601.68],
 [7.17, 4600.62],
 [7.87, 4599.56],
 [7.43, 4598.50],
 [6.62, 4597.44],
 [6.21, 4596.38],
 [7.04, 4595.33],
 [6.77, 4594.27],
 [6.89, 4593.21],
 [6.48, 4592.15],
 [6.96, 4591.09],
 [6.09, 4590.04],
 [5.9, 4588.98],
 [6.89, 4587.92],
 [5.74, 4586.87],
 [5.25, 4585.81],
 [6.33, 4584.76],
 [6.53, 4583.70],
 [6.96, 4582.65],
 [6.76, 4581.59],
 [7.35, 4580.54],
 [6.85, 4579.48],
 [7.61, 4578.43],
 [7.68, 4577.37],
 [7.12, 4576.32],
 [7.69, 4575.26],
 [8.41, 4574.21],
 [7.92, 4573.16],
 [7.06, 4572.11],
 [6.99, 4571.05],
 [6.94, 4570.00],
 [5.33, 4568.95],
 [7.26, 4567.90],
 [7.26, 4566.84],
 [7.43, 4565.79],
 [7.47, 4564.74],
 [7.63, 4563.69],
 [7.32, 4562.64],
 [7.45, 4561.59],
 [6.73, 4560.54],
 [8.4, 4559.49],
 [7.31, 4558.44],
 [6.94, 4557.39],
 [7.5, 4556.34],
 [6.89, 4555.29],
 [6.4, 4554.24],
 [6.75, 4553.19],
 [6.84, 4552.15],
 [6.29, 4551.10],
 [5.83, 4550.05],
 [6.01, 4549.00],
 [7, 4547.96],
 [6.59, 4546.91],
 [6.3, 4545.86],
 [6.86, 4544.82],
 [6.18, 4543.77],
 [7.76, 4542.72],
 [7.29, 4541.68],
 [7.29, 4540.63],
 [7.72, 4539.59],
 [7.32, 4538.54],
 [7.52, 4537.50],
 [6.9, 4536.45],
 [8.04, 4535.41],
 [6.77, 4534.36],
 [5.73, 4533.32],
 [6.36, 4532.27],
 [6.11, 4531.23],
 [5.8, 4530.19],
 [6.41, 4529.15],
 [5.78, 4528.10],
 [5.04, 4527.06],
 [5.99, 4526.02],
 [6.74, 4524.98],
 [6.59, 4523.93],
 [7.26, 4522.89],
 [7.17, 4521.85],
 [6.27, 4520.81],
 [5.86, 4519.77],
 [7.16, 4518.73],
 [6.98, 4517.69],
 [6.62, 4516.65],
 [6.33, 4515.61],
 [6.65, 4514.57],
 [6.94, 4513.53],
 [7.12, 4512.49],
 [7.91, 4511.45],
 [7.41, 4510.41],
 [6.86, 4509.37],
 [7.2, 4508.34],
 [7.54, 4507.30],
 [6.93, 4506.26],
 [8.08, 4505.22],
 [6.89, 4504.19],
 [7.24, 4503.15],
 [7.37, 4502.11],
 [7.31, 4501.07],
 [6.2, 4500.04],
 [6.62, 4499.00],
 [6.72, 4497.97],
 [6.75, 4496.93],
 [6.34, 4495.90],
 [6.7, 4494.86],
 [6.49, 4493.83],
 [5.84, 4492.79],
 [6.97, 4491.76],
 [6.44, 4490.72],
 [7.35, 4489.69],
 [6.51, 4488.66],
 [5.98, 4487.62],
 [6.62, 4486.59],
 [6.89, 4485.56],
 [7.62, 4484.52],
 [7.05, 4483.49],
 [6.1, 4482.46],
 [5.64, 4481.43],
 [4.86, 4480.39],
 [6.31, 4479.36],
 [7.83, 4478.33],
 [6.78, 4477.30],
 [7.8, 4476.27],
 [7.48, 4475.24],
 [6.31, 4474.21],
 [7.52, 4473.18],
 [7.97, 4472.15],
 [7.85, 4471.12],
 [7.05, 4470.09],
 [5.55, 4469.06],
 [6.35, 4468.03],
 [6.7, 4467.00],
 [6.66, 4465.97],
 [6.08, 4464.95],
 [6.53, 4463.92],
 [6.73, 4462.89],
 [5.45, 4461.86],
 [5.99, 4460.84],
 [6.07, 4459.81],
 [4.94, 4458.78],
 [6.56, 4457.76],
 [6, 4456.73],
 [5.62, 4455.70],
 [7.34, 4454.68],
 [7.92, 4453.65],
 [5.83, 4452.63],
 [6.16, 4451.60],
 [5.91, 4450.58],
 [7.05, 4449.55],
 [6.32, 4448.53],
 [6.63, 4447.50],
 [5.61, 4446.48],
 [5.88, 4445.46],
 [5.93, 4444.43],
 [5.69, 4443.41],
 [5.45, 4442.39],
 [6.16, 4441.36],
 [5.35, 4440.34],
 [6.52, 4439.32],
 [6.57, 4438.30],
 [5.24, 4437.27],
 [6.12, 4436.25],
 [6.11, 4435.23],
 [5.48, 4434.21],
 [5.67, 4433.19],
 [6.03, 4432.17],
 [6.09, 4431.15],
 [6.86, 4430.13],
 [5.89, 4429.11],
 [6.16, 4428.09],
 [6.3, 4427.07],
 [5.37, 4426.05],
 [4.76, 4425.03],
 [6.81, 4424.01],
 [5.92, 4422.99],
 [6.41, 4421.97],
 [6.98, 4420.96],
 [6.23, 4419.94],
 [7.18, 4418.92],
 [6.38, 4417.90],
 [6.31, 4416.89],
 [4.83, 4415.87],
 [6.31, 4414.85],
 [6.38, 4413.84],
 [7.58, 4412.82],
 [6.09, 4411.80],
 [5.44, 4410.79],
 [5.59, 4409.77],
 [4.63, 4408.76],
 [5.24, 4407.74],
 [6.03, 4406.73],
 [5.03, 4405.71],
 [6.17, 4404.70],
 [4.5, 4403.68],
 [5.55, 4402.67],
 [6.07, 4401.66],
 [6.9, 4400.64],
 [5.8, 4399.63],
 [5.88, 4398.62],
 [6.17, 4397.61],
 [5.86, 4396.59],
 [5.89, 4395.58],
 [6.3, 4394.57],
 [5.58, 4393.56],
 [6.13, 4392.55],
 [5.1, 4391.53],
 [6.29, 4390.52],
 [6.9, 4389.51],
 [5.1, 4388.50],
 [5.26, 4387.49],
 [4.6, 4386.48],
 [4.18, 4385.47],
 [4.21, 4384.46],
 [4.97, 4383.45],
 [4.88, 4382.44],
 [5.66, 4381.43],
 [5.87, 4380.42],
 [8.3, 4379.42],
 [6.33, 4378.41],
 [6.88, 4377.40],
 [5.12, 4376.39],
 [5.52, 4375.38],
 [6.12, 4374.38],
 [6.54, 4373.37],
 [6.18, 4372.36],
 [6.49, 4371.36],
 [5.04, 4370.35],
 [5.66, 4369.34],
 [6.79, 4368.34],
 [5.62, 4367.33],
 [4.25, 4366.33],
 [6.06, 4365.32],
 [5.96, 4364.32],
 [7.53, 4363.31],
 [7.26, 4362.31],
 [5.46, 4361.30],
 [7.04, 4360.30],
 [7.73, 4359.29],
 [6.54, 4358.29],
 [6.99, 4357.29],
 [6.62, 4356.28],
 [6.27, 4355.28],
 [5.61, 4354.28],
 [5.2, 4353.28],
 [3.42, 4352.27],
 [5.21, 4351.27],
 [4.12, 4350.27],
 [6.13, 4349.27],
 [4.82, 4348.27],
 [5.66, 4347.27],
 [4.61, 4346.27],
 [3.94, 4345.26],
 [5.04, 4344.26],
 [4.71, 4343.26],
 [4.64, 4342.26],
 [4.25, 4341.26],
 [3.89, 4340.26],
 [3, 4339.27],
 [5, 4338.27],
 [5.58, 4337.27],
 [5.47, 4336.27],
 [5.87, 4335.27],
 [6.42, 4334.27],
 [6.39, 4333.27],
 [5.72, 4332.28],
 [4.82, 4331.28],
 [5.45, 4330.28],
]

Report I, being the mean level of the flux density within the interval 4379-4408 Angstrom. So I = 5.67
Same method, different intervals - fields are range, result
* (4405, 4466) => 6.07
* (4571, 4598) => 6.85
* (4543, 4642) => 7.08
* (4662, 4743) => 7.06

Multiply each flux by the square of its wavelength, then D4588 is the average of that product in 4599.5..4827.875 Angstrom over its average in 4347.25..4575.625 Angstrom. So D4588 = 1.26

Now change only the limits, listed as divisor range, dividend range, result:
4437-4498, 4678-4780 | 1.26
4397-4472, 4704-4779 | 1.38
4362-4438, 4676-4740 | 1.37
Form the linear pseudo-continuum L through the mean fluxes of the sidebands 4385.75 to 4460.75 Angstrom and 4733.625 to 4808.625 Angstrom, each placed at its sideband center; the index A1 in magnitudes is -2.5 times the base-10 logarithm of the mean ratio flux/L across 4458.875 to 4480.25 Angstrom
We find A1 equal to -0.09 mag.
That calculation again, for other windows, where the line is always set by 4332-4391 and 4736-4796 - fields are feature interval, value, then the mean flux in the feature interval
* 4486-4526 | -0.10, 6.83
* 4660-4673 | 0.01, 6.87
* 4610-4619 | -0.12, 7.43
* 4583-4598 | 0.03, 6.42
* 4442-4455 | -0.05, 6.28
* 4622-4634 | -0.11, 7.45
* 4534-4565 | -0.10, 7.04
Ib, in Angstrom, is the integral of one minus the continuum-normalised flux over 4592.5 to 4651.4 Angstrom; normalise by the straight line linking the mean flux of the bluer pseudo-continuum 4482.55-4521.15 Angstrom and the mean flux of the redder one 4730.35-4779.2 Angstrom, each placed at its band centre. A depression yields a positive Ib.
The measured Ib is -0.7 Angstrom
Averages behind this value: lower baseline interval 6.85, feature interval 7.21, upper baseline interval 7.41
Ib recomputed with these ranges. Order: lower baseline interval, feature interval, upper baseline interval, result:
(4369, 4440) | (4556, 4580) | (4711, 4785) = -2.7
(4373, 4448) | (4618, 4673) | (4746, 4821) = -2.6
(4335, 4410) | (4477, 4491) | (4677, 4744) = -1.1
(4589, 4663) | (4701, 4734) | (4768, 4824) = 0.4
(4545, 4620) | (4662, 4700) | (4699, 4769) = 1.1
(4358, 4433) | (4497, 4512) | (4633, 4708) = -1.8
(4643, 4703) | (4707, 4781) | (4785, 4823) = -1.9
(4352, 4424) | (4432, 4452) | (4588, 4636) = 0.8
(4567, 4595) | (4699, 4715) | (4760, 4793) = 0.3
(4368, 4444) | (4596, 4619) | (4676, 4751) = -1.9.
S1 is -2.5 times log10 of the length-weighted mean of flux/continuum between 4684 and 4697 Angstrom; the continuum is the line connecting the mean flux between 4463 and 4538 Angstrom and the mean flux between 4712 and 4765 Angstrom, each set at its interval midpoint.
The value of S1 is 0.00 mag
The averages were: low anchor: 6.74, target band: 7.14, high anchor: 7.28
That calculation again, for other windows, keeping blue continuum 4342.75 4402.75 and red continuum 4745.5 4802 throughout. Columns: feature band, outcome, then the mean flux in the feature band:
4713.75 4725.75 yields -0.04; 7.42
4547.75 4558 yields -0.03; 6.64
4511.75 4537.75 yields -0.03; 6.57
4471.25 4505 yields -0.10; 6.79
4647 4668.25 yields -0.04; 7.16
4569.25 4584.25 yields -0.11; 7.24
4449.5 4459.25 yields -0.04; 6.31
